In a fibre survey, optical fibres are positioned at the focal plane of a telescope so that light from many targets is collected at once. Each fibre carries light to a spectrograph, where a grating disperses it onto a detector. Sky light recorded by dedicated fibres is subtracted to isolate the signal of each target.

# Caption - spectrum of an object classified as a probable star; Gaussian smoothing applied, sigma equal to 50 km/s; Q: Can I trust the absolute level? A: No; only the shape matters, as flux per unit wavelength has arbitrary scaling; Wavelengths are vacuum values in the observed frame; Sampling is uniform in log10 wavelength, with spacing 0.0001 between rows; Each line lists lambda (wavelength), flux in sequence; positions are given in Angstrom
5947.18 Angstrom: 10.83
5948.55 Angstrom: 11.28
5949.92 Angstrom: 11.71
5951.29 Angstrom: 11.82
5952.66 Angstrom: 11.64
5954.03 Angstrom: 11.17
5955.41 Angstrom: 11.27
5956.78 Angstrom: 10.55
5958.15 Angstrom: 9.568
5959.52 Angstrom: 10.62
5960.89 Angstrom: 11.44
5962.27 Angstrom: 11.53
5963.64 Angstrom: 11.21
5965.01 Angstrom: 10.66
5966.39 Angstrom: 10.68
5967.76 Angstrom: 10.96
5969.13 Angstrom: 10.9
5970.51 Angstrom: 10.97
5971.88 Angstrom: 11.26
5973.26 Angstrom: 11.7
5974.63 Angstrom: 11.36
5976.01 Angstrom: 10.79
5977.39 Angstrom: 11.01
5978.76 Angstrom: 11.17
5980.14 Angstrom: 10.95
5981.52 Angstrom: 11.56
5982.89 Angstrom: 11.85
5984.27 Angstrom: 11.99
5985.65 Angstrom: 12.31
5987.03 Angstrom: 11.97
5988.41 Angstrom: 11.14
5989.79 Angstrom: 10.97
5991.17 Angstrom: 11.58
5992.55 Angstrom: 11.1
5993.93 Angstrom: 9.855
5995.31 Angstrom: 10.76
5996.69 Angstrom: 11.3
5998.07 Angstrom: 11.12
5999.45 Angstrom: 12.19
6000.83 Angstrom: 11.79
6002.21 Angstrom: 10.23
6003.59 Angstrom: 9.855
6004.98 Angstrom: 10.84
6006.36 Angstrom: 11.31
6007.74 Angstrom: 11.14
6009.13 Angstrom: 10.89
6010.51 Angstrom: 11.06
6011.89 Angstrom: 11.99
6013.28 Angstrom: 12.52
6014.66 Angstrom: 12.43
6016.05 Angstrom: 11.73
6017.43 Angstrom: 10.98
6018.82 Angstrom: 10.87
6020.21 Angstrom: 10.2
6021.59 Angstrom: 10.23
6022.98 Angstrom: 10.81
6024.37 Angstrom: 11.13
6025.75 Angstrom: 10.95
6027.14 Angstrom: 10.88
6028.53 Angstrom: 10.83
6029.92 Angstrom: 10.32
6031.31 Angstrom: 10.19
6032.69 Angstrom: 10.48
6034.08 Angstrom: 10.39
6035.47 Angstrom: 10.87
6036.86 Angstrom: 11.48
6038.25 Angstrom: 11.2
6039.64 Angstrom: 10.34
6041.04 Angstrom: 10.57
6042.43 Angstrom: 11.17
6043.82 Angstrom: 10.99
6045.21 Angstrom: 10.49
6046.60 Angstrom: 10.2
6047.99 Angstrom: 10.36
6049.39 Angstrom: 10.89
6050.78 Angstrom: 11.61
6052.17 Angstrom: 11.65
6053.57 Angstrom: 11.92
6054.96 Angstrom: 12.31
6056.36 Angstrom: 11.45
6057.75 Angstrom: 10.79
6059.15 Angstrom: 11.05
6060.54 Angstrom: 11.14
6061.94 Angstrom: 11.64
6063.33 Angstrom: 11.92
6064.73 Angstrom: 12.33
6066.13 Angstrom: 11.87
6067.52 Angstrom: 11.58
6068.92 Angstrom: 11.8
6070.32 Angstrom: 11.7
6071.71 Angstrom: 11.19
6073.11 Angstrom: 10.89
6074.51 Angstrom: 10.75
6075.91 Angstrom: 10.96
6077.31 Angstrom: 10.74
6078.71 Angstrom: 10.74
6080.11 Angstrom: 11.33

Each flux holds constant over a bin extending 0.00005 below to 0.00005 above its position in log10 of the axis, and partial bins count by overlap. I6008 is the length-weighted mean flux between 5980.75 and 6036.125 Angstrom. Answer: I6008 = 11.1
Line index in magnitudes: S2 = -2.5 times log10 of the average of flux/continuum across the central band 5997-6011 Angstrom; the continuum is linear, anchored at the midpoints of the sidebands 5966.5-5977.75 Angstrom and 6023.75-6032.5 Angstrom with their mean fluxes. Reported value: -0.02 mag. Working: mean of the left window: 11.1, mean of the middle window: 11.1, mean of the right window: 10.7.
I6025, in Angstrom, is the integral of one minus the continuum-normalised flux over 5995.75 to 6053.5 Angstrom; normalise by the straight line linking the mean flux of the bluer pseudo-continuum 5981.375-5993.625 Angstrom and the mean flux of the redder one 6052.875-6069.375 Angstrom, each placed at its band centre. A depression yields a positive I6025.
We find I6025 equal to 3.0 Angstrom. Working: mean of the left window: 11.6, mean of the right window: 11.6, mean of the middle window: 11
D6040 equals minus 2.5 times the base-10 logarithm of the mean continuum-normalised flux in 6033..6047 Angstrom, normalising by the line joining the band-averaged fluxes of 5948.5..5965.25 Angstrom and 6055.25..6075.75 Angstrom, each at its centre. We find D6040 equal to 0.06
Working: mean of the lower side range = 11.1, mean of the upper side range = 11.4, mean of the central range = 10.8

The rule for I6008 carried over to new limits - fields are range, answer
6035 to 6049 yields 10.8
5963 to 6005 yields 11.2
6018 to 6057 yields 10.9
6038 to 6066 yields 11.2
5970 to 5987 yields 11.4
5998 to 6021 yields 11.2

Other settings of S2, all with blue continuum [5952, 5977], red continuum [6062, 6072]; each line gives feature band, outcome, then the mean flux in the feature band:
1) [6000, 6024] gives 0.025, 11.1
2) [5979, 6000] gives -0.016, 11.4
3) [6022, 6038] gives 0.073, 10.8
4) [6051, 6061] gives 0.021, 11.5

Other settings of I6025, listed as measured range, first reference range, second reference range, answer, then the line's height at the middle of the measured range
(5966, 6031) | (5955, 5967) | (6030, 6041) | -2.4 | 10.8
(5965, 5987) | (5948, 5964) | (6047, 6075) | -0.2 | 11.2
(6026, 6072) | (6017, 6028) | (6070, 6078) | -1.1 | 10.9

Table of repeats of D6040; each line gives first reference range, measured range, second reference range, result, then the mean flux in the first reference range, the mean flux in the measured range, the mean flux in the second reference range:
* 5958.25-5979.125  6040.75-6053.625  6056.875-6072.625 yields 0.048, 11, 11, 11.5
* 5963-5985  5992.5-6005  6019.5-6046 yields 0.009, 11.2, 10.9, 10.7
